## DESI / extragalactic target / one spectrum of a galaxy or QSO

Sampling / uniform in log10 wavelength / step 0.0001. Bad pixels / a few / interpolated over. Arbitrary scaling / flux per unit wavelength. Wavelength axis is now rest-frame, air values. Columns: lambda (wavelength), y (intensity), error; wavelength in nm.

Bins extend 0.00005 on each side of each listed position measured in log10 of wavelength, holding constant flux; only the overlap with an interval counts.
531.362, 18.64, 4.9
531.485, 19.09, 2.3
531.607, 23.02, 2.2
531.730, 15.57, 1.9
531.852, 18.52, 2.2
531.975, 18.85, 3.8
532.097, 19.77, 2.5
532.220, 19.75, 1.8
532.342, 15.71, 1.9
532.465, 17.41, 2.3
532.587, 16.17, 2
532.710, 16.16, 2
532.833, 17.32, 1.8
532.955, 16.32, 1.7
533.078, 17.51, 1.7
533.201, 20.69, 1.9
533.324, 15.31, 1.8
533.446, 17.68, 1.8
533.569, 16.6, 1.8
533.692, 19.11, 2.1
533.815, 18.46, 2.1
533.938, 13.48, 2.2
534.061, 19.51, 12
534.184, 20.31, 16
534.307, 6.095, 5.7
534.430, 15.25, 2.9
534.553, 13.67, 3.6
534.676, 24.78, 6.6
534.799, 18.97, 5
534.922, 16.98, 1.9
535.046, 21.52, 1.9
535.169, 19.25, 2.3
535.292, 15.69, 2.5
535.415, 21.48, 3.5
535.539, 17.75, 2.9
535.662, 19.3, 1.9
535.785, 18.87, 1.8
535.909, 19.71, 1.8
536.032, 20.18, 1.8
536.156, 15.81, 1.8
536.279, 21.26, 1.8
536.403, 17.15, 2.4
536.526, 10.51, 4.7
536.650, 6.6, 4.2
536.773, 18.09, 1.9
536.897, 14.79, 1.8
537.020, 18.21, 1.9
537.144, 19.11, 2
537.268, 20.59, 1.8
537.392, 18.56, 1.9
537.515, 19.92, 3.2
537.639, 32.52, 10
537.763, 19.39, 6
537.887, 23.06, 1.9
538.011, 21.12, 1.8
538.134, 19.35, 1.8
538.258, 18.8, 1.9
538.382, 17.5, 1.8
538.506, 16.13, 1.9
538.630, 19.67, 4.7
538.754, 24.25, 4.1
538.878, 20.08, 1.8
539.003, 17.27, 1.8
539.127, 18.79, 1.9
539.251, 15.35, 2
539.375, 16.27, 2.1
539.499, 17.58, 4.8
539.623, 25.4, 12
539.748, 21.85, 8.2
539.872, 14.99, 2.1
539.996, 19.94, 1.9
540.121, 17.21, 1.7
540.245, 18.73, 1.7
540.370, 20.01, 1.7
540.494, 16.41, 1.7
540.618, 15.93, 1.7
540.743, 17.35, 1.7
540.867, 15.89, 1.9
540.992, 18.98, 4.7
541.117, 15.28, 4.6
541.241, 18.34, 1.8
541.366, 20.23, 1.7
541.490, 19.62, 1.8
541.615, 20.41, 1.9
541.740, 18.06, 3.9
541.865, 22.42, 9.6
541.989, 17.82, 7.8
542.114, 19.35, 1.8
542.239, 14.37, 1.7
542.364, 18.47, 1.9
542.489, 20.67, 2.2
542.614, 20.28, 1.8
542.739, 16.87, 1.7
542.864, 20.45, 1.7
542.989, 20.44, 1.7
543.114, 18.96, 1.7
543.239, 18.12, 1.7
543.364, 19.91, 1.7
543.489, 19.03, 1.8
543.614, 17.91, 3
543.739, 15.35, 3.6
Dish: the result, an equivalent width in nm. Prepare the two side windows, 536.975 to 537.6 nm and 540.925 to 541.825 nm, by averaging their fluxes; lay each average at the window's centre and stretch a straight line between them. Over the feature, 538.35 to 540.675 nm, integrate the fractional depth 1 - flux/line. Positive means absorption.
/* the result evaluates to 0.07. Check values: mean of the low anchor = 19.8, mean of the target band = 18.6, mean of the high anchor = 18.8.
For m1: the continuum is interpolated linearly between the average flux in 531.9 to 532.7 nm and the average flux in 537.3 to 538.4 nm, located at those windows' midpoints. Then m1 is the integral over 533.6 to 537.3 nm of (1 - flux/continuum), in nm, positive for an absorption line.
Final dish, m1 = 0.45 nm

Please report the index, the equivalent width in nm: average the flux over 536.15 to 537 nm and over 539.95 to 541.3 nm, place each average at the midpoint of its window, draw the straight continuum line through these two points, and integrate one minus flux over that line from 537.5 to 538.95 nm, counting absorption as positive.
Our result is -0.45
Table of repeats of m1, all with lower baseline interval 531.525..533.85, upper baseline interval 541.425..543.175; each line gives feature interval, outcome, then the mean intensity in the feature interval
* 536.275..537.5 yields 0.137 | 16.4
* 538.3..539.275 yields -0.003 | 18.8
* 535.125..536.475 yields -0.029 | 18.7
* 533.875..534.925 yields 0.092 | 16.5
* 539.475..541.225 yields 0.058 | 18.3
